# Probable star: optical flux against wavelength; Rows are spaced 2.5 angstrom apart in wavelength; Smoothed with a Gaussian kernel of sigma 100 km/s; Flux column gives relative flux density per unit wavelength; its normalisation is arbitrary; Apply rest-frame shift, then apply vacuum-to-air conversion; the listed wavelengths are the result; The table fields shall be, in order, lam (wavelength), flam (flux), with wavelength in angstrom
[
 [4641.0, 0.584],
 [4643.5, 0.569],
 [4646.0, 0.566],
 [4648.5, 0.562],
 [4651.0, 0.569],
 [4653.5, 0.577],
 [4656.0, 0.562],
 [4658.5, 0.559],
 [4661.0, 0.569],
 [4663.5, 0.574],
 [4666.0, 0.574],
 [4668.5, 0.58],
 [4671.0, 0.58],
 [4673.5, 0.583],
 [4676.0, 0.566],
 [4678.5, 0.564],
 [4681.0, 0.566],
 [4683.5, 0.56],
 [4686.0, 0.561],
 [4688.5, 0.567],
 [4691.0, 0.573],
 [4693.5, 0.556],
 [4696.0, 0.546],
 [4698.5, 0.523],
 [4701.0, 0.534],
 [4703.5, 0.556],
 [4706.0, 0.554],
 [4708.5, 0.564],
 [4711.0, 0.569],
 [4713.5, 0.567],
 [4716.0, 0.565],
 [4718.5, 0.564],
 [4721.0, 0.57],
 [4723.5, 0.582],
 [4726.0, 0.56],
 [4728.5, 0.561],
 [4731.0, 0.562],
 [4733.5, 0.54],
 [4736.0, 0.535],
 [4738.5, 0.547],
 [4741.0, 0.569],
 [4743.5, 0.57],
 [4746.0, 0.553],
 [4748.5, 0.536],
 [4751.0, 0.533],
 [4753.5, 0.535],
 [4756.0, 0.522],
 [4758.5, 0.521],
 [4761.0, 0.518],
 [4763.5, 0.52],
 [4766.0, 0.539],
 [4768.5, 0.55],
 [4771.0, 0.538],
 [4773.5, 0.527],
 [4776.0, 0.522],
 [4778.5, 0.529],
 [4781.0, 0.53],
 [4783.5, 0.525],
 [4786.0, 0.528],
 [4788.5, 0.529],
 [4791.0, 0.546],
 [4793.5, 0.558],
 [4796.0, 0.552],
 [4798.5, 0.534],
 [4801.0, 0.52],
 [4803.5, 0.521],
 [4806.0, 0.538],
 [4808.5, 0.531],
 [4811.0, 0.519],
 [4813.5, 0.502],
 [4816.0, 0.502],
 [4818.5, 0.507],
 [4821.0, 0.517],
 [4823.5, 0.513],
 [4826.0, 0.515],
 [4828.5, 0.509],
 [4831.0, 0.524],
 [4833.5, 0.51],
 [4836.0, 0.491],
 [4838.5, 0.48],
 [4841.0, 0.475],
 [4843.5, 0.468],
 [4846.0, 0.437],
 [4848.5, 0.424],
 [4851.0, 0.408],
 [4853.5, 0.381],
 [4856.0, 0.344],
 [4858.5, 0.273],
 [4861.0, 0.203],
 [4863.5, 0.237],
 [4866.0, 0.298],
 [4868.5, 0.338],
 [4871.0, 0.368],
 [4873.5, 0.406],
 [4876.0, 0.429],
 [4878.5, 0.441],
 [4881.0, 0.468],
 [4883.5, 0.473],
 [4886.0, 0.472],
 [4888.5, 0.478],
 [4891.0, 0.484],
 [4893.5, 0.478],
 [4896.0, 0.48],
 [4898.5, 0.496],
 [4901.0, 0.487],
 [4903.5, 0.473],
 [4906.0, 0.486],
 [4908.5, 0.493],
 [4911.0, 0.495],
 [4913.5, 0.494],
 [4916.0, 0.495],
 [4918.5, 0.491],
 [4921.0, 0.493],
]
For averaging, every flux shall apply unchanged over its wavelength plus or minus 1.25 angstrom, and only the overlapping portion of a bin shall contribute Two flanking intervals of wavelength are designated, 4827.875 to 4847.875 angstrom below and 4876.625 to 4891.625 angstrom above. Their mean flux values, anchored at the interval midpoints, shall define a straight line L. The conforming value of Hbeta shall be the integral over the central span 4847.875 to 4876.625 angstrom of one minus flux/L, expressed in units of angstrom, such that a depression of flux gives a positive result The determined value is 8.25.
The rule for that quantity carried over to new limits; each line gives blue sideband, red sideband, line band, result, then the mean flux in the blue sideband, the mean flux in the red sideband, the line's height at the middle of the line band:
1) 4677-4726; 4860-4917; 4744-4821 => -3.7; 0.56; 0.434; 0.506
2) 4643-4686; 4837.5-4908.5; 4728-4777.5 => -3.3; 0.569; 0.418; 0.505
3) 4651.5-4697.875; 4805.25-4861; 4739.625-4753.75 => -0.8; 0.567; 0.465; 0.521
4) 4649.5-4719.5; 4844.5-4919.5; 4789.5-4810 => -2.3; 0.564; 0.424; 0.482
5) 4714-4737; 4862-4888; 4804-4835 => -4.1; 0.56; 0.394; 0.456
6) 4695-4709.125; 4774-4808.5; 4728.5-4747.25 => -0.5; 0.545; 0.533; 0.54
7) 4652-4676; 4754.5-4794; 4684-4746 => -0.5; 0.573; 0.531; 0.553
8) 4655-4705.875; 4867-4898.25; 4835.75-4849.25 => 0.2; 0.562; 0.443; 0.467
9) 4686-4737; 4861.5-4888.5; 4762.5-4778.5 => -1.1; 0.558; 0.392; 0.498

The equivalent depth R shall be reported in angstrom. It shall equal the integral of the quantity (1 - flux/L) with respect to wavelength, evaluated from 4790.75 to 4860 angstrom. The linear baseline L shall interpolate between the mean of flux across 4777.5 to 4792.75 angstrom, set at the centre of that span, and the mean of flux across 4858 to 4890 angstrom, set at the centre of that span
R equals -2.9 angstrom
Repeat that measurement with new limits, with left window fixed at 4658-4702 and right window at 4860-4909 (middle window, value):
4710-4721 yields -0.6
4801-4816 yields -1.4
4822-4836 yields -1.5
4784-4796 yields -1.3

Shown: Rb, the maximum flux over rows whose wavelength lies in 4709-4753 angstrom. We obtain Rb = 0.582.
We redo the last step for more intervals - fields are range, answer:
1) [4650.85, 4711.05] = 0.583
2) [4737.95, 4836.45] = 0.57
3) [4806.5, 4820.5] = 0.531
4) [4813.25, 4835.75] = 0.524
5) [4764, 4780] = 0.55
